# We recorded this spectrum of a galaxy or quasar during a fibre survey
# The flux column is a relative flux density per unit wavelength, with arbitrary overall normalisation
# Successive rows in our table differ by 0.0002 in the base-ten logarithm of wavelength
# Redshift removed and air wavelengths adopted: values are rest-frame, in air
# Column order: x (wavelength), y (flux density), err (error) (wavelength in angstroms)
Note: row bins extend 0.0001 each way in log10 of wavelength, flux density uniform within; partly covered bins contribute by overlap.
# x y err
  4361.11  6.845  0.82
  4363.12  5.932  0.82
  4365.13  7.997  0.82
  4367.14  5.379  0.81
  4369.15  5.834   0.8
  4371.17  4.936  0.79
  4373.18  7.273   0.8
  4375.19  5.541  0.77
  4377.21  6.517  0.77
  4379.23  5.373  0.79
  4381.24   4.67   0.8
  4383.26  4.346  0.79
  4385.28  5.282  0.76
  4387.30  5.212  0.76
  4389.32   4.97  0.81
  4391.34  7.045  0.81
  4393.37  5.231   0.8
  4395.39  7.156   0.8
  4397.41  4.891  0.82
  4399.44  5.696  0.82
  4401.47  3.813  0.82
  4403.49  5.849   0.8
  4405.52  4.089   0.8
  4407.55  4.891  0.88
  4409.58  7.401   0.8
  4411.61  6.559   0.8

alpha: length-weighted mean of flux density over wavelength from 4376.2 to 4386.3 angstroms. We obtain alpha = 5.24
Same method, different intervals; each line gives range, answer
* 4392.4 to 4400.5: 5.74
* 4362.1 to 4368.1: 6.44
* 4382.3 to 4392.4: 5.37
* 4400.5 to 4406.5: 4.6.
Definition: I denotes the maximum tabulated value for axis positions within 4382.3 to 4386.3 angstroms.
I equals 5.282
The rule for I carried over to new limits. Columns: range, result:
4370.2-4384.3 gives 7.273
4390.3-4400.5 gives 7.156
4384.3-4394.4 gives 7.045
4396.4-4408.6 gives 5.849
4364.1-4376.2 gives 7.997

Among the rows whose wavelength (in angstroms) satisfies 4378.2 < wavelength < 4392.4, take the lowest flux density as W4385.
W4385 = 4.346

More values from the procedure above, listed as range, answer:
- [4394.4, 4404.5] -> 3.813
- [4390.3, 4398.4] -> 4.891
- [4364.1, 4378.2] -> 4.936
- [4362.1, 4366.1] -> 5.932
